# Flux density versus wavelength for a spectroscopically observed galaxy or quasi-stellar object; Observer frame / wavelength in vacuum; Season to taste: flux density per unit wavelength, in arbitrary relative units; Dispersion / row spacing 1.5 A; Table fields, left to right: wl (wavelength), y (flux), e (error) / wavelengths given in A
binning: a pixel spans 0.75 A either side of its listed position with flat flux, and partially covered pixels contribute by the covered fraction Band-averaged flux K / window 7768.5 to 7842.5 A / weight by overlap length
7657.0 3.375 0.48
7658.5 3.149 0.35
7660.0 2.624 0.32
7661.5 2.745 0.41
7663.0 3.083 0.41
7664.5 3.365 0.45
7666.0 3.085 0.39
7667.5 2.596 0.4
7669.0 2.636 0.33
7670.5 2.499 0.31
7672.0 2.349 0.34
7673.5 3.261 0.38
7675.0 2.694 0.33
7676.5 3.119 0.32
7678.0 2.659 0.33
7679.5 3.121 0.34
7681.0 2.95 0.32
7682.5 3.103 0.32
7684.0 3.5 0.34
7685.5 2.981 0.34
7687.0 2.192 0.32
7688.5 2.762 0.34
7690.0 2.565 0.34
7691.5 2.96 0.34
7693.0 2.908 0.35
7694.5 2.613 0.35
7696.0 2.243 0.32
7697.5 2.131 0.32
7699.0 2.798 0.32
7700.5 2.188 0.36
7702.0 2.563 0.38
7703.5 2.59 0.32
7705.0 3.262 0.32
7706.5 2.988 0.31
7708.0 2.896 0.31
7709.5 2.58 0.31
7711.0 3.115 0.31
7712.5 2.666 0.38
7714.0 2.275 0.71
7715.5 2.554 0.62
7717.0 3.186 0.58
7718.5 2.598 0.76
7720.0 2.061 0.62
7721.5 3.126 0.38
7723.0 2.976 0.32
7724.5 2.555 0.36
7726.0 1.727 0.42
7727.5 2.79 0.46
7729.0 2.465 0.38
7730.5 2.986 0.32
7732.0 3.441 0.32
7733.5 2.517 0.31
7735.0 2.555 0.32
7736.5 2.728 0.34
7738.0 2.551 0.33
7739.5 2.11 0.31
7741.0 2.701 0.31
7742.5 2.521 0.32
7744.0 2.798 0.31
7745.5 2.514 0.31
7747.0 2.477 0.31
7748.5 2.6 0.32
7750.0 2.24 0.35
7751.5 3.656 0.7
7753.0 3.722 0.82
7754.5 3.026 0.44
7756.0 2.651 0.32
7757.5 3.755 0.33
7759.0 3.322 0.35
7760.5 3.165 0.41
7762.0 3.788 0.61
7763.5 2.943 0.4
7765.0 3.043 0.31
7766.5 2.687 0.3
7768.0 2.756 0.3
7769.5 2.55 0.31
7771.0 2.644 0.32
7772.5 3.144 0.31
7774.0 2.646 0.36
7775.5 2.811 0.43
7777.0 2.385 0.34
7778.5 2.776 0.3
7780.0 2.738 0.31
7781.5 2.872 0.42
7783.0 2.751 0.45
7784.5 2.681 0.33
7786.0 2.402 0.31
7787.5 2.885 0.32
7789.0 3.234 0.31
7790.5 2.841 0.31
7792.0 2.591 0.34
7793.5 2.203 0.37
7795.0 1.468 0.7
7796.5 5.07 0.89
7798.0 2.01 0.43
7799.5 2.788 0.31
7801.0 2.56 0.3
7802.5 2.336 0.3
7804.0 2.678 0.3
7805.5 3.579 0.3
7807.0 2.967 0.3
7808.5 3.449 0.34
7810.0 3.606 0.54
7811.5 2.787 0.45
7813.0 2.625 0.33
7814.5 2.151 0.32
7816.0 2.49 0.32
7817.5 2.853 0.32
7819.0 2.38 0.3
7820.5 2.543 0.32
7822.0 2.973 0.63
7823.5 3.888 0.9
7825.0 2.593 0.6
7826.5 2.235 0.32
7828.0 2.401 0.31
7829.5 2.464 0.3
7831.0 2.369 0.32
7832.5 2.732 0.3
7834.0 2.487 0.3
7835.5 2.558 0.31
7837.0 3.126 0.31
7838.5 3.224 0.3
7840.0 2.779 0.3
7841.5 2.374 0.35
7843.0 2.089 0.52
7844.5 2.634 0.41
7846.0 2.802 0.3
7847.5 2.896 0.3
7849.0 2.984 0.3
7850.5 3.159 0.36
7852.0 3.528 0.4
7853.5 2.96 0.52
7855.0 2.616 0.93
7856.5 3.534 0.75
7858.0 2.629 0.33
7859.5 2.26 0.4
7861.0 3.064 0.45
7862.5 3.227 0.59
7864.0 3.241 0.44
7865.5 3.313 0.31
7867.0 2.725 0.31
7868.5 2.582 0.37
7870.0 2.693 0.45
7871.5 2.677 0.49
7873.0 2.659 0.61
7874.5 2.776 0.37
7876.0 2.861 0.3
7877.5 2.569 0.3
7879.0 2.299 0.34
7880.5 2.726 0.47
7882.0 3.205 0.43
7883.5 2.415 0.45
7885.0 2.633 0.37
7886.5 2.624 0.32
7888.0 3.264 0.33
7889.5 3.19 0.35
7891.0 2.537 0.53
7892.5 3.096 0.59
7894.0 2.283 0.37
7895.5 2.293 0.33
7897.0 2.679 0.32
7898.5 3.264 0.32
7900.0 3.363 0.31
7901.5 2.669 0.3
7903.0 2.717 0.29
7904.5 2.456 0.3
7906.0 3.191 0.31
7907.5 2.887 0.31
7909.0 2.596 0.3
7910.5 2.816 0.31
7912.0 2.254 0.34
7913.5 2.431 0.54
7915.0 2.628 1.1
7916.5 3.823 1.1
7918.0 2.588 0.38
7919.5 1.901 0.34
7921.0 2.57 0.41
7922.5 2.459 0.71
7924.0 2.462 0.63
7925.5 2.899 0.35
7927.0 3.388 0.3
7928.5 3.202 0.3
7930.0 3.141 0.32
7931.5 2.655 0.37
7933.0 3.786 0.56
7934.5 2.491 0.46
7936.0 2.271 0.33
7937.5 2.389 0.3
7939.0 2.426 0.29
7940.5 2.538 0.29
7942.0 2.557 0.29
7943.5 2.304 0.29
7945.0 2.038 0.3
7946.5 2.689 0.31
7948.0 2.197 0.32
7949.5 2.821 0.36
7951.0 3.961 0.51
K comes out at 2.75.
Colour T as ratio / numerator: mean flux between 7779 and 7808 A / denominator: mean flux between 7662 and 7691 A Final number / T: 1.0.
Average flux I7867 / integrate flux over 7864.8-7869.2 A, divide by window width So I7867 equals 2.87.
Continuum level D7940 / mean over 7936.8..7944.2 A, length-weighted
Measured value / 2.44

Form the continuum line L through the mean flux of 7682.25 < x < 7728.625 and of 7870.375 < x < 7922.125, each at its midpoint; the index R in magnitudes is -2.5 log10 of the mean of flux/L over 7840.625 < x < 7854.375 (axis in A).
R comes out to -0.04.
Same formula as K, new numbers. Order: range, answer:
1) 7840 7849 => 2.61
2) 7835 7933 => 2.81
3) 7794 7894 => 2.8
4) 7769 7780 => 2.71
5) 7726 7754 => 2.72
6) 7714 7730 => 2.59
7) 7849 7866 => 3.04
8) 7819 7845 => 2.67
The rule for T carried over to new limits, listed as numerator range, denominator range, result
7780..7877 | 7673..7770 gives 1.00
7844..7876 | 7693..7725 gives 1.09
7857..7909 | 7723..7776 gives 0.99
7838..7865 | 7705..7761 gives 1.04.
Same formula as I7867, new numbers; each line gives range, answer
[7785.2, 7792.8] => 2.79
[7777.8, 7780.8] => 2.76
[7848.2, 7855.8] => 3.05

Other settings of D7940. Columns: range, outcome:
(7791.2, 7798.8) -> 2.67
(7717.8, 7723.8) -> 2.69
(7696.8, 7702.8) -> 2.42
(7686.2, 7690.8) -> 2.52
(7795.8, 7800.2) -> 3.27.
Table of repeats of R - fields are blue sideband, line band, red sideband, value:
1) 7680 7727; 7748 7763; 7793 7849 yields -0.18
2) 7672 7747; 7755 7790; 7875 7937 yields -0.06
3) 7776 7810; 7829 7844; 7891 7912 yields 0.07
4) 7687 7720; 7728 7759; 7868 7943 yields -0.05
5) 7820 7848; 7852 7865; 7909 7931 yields -0.10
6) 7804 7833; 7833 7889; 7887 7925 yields -0.02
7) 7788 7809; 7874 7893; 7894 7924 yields -0.02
